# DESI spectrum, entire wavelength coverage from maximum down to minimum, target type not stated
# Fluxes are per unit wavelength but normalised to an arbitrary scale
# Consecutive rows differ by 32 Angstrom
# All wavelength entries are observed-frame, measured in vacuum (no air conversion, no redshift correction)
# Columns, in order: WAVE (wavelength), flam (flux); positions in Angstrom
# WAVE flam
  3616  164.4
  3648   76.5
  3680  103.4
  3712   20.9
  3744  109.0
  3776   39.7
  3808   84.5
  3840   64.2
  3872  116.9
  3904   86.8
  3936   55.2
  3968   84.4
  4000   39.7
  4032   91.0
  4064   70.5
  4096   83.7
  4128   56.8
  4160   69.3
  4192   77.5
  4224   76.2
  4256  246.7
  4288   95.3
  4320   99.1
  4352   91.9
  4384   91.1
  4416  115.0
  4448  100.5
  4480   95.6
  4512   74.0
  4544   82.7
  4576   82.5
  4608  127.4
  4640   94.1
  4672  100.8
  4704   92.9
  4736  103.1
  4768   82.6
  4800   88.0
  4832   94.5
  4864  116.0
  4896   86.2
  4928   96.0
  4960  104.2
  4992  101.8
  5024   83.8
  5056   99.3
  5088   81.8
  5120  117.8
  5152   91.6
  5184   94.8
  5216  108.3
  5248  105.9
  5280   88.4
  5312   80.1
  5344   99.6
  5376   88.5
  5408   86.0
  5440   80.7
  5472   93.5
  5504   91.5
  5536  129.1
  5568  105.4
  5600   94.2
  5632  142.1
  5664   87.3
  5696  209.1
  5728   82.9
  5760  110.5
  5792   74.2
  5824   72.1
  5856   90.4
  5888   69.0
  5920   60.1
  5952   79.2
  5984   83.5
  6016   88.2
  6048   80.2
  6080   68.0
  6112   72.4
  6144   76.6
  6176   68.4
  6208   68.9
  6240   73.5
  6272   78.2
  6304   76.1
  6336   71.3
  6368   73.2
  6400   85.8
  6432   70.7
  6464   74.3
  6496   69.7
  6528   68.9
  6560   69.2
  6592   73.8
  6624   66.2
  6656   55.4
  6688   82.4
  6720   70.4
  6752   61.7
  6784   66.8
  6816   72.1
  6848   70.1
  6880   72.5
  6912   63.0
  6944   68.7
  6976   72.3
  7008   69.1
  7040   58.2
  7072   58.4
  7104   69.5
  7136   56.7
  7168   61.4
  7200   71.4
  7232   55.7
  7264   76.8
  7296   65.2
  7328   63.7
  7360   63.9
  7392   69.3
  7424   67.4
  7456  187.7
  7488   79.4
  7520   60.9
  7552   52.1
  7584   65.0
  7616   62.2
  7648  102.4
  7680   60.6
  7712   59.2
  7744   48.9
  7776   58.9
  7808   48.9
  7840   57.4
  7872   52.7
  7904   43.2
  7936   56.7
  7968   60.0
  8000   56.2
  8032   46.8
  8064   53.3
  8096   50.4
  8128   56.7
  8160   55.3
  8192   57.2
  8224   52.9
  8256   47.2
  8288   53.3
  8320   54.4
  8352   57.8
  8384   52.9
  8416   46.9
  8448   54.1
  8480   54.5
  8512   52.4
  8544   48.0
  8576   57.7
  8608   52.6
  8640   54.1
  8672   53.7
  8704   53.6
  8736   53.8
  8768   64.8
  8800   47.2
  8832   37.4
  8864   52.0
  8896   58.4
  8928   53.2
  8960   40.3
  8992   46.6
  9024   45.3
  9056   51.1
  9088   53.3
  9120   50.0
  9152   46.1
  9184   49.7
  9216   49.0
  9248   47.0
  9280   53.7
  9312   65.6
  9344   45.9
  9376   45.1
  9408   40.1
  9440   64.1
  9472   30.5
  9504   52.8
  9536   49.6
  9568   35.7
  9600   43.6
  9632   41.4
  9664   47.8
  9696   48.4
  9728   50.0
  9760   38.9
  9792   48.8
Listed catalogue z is 0.14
